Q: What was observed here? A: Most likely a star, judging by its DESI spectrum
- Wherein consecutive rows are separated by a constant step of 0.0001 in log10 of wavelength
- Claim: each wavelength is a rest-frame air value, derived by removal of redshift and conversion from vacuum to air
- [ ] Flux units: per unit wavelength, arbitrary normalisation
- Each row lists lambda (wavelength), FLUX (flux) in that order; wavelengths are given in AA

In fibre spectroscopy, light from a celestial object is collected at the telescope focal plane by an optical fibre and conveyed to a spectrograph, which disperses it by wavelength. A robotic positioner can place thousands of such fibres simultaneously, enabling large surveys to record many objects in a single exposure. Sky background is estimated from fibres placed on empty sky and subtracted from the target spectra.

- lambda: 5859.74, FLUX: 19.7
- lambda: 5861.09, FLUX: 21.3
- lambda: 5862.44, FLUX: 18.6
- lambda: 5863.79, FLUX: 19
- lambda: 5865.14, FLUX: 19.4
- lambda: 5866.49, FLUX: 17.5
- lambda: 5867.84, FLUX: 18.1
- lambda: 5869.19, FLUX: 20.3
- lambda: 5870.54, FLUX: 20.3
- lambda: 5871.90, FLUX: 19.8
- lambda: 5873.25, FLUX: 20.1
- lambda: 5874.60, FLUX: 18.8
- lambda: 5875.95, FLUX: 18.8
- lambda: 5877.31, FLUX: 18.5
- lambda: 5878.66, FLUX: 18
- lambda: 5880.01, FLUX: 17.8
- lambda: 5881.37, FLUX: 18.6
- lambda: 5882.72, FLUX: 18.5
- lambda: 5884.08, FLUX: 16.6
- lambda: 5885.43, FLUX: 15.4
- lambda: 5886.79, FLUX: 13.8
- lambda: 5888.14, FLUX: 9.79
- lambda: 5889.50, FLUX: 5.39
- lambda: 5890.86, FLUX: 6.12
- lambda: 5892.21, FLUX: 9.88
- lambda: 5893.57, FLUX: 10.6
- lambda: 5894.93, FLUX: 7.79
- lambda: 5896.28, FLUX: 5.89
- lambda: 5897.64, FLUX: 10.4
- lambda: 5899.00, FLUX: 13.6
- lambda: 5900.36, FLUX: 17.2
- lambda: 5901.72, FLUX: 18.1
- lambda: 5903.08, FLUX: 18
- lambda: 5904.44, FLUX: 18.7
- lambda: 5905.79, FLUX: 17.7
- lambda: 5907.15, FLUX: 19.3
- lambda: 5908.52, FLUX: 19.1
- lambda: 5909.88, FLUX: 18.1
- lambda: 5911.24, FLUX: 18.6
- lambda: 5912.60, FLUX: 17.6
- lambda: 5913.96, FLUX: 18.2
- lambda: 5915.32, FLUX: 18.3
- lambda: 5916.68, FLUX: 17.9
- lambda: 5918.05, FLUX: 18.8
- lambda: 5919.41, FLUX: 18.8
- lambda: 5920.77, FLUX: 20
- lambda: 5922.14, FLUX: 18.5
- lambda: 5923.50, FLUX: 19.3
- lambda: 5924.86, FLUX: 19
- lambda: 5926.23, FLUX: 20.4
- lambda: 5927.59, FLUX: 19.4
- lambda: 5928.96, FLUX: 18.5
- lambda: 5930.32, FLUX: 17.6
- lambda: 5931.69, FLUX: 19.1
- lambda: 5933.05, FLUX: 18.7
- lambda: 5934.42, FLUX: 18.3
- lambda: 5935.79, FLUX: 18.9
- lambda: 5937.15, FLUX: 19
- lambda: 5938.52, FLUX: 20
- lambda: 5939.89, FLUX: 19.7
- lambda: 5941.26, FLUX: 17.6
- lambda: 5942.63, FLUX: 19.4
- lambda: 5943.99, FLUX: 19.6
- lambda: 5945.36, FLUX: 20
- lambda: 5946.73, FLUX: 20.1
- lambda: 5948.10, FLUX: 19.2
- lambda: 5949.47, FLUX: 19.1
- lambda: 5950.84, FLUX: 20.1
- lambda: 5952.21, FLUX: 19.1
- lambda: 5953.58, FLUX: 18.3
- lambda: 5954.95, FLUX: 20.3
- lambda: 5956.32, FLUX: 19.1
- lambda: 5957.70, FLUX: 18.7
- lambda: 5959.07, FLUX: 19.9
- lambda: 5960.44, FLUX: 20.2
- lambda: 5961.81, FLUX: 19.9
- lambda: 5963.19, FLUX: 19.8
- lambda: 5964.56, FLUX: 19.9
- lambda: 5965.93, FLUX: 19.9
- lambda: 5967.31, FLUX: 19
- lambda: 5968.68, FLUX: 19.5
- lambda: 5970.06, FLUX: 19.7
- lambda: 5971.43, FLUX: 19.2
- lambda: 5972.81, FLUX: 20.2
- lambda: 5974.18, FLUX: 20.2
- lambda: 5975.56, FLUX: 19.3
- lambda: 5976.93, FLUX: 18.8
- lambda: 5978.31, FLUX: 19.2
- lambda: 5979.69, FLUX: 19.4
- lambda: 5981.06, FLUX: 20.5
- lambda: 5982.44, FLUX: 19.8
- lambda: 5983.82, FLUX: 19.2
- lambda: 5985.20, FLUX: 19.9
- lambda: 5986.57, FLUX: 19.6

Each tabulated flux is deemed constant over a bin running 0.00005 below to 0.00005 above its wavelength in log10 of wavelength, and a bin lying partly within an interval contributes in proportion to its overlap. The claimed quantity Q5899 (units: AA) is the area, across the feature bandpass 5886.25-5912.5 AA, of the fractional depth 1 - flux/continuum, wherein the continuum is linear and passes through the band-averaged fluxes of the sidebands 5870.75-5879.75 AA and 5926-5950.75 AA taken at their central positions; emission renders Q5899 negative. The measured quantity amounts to 7.4 AA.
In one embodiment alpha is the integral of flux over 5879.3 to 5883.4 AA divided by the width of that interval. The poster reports 18.3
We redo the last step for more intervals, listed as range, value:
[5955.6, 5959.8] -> 19.2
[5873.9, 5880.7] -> 18.4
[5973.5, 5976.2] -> 19.7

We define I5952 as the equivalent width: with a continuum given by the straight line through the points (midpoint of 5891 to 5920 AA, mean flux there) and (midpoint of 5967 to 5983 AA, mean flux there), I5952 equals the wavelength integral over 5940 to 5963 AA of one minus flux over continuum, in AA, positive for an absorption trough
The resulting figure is -1.49 AA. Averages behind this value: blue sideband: 15.7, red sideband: 19.6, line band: 19.4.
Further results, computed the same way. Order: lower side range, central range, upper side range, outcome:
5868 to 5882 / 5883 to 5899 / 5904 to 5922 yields 7.1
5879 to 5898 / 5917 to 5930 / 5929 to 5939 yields -1.4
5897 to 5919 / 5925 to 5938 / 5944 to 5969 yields -0.3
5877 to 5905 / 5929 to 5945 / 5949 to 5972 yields -1.3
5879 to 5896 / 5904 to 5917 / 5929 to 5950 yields -2.5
